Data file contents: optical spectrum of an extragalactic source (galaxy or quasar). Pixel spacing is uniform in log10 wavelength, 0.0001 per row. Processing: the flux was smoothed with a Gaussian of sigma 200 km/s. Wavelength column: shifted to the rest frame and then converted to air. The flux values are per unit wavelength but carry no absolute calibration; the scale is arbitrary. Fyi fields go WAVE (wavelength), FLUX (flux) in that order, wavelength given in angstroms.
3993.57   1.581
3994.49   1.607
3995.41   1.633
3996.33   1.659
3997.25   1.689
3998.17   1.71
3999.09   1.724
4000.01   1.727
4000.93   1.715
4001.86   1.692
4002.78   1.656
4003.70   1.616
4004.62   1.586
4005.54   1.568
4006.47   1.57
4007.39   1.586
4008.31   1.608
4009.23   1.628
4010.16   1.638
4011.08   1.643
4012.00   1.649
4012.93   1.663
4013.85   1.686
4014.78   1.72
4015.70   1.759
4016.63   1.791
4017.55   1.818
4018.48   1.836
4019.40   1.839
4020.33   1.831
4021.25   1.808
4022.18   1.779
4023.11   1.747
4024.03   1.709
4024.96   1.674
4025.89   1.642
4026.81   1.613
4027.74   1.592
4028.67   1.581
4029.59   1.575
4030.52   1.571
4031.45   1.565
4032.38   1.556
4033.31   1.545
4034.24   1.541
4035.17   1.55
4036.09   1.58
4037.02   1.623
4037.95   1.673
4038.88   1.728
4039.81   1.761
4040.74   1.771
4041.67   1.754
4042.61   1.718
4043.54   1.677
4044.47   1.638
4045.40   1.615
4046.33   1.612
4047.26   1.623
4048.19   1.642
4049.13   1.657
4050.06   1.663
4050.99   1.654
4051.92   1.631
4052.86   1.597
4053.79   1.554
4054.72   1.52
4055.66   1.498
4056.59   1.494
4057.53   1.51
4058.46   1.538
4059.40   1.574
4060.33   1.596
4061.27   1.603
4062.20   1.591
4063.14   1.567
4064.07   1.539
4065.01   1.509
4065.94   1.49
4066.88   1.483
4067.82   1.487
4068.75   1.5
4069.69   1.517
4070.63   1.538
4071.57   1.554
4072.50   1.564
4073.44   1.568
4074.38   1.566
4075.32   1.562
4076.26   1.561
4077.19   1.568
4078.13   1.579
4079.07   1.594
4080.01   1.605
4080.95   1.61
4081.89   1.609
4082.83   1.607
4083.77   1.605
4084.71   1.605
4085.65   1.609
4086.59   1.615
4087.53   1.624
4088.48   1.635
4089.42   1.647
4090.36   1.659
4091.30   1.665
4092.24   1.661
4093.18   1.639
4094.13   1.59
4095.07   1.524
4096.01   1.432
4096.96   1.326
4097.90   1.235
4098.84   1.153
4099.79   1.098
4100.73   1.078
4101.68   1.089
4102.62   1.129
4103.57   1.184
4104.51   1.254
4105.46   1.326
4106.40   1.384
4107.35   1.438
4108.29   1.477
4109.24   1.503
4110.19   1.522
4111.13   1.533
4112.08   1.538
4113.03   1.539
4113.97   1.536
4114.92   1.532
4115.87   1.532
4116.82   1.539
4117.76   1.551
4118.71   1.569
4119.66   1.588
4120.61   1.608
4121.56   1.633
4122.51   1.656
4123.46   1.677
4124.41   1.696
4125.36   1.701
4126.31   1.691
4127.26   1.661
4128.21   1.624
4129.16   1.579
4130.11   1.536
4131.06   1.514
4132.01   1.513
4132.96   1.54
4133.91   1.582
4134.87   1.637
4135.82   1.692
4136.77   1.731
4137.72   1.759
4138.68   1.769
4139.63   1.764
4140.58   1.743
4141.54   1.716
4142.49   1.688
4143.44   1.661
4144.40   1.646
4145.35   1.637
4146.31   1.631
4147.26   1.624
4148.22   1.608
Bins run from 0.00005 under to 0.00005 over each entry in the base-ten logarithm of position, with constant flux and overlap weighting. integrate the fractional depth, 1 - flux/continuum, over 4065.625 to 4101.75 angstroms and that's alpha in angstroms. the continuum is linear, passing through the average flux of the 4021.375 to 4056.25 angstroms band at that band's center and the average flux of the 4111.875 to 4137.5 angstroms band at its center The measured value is 2.2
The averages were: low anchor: 1.63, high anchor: 1.6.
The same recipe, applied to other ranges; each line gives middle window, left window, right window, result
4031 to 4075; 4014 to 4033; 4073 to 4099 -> 1.2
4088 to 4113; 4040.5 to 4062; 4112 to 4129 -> 3.0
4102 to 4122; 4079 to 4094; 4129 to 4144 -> 2.1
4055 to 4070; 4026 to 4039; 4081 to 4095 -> 0.7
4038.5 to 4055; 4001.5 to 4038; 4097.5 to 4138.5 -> -0.4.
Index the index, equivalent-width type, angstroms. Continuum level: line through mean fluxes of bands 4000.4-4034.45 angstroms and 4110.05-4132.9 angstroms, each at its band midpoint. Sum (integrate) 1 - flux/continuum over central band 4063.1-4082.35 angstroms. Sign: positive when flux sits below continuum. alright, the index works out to 0.87 angstroms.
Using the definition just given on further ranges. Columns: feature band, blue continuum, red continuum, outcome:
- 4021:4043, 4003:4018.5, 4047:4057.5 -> -0.3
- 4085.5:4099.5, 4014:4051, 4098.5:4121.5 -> -0.5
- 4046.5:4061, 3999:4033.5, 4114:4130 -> 0.6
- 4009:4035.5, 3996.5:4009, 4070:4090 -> -0.6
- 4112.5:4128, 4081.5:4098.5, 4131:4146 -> 0.2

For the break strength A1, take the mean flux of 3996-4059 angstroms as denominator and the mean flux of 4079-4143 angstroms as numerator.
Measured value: 0.93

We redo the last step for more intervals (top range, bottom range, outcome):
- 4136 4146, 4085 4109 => 1.20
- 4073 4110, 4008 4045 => 0.88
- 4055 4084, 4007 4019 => 0.92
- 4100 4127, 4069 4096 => 0.93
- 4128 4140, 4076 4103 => 1.09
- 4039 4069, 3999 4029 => 0.95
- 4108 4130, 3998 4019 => 0.95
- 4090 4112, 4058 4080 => 0.89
